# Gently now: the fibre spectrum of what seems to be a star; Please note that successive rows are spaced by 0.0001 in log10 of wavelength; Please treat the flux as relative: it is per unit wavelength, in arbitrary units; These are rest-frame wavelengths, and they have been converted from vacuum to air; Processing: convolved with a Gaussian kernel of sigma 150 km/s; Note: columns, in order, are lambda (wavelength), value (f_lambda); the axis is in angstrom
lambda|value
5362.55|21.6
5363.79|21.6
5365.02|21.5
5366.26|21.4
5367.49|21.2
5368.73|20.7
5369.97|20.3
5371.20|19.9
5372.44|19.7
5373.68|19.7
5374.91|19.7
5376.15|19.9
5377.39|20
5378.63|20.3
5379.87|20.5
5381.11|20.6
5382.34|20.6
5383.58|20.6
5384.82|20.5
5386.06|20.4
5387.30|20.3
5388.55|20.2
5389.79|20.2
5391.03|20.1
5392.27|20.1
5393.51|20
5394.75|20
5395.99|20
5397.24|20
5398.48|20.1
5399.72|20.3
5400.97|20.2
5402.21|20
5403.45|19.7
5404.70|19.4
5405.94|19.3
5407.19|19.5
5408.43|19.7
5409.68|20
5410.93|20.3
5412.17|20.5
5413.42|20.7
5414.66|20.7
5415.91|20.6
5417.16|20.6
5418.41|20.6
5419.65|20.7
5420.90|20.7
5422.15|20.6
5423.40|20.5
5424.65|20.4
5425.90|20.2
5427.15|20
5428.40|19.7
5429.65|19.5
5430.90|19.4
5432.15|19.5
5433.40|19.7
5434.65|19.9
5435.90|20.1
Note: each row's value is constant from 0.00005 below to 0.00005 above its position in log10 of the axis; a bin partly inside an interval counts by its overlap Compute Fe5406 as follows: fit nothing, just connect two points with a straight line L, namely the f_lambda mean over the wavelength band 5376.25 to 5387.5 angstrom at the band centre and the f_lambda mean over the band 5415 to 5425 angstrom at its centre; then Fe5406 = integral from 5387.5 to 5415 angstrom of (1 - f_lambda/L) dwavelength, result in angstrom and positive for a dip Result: 0.6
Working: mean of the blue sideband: 20.4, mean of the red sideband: 20.6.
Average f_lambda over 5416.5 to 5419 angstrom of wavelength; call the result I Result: 20.6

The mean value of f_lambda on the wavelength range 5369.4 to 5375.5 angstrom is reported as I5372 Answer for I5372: 19.9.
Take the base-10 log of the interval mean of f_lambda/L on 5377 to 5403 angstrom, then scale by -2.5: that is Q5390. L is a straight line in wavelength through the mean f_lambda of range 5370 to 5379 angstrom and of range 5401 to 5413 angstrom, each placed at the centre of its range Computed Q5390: -0.02 mag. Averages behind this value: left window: 19.9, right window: 19.9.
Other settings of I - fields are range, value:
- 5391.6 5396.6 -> 20.1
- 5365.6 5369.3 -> 21.1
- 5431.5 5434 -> 19.6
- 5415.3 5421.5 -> 20.6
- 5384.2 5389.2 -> 20.3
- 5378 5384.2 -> 20.5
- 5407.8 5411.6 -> 20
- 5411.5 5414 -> 20.6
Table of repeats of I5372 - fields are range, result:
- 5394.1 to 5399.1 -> 20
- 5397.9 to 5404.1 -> 20.1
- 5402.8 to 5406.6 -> 19.5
